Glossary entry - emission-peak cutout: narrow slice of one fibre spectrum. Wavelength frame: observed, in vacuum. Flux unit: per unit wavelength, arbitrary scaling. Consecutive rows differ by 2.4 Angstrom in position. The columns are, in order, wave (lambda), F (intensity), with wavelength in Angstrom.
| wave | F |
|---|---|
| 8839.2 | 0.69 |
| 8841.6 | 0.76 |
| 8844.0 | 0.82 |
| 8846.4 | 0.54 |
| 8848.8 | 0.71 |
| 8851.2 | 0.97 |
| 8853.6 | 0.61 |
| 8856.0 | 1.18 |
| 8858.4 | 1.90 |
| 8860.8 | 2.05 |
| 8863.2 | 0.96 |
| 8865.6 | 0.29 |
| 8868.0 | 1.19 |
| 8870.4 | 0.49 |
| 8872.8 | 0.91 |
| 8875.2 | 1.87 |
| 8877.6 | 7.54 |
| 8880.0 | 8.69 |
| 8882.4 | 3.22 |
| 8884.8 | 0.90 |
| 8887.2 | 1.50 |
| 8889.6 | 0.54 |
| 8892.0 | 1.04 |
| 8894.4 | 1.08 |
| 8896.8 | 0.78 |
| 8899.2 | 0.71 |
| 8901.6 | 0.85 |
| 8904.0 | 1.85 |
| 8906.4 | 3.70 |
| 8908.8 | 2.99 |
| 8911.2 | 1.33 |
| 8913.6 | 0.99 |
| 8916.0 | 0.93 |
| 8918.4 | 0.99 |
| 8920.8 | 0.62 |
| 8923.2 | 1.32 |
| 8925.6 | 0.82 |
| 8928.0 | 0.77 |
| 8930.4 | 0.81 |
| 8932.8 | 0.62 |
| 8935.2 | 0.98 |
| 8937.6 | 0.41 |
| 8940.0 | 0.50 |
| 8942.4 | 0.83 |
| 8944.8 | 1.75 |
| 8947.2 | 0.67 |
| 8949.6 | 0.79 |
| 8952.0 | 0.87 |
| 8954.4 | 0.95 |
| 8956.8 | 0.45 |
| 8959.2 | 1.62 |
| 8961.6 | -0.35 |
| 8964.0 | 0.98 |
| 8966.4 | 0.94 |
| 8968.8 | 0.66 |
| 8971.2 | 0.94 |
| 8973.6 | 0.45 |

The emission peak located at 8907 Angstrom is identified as [N II]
